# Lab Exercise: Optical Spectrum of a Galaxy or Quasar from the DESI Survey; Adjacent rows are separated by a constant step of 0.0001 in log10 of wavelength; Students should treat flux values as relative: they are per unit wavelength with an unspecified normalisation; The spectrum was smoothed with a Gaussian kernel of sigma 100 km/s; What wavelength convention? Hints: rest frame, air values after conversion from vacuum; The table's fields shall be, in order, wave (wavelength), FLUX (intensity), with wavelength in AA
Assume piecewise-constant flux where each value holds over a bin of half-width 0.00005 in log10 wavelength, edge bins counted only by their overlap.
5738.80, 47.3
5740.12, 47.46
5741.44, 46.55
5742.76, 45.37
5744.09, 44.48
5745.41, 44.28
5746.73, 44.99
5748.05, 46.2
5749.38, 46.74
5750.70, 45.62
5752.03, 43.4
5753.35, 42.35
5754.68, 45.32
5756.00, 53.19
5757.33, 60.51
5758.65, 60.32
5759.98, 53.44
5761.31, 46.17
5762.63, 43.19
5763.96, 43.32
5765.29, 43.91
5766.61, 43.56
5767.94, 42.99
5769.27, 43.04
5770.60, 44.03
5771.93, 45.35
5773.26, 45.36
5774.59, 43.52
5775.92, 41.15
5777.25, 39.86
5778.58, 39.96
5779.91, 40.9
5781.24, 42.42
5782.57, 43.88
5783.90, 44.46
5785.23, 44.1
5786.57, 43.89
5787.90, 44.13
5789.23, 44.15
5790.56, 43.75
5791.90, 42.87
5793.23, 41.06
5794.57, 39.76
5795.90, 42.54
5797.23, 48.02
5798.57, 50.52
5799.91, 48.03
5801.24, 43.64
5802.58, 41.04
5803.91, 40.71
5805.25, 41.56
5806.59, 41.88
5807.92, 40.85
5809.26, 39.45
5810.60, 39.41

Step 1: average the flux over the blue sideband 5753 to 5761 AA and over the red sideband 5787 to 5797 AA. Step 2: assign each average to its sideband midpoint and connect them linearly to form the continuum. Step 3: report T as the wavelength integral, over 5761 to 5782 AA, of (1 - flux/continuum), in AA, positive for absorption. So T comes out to 2.41 AA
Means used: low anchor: 52.6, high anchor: 42.9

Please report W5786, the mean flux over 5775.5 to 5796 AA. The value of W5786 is 42.5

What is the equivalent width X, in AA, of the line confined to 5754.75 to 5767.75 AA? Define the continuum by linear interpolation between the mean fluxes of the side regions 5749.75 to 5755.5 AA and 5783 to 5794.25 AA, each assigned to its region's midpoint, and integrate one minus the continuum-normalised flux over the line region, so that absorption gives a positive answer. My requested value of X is -1.46 AA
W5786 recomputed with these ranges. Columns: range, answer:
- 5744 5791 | 45.2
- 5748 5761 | 49.7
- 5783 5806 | 43.8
